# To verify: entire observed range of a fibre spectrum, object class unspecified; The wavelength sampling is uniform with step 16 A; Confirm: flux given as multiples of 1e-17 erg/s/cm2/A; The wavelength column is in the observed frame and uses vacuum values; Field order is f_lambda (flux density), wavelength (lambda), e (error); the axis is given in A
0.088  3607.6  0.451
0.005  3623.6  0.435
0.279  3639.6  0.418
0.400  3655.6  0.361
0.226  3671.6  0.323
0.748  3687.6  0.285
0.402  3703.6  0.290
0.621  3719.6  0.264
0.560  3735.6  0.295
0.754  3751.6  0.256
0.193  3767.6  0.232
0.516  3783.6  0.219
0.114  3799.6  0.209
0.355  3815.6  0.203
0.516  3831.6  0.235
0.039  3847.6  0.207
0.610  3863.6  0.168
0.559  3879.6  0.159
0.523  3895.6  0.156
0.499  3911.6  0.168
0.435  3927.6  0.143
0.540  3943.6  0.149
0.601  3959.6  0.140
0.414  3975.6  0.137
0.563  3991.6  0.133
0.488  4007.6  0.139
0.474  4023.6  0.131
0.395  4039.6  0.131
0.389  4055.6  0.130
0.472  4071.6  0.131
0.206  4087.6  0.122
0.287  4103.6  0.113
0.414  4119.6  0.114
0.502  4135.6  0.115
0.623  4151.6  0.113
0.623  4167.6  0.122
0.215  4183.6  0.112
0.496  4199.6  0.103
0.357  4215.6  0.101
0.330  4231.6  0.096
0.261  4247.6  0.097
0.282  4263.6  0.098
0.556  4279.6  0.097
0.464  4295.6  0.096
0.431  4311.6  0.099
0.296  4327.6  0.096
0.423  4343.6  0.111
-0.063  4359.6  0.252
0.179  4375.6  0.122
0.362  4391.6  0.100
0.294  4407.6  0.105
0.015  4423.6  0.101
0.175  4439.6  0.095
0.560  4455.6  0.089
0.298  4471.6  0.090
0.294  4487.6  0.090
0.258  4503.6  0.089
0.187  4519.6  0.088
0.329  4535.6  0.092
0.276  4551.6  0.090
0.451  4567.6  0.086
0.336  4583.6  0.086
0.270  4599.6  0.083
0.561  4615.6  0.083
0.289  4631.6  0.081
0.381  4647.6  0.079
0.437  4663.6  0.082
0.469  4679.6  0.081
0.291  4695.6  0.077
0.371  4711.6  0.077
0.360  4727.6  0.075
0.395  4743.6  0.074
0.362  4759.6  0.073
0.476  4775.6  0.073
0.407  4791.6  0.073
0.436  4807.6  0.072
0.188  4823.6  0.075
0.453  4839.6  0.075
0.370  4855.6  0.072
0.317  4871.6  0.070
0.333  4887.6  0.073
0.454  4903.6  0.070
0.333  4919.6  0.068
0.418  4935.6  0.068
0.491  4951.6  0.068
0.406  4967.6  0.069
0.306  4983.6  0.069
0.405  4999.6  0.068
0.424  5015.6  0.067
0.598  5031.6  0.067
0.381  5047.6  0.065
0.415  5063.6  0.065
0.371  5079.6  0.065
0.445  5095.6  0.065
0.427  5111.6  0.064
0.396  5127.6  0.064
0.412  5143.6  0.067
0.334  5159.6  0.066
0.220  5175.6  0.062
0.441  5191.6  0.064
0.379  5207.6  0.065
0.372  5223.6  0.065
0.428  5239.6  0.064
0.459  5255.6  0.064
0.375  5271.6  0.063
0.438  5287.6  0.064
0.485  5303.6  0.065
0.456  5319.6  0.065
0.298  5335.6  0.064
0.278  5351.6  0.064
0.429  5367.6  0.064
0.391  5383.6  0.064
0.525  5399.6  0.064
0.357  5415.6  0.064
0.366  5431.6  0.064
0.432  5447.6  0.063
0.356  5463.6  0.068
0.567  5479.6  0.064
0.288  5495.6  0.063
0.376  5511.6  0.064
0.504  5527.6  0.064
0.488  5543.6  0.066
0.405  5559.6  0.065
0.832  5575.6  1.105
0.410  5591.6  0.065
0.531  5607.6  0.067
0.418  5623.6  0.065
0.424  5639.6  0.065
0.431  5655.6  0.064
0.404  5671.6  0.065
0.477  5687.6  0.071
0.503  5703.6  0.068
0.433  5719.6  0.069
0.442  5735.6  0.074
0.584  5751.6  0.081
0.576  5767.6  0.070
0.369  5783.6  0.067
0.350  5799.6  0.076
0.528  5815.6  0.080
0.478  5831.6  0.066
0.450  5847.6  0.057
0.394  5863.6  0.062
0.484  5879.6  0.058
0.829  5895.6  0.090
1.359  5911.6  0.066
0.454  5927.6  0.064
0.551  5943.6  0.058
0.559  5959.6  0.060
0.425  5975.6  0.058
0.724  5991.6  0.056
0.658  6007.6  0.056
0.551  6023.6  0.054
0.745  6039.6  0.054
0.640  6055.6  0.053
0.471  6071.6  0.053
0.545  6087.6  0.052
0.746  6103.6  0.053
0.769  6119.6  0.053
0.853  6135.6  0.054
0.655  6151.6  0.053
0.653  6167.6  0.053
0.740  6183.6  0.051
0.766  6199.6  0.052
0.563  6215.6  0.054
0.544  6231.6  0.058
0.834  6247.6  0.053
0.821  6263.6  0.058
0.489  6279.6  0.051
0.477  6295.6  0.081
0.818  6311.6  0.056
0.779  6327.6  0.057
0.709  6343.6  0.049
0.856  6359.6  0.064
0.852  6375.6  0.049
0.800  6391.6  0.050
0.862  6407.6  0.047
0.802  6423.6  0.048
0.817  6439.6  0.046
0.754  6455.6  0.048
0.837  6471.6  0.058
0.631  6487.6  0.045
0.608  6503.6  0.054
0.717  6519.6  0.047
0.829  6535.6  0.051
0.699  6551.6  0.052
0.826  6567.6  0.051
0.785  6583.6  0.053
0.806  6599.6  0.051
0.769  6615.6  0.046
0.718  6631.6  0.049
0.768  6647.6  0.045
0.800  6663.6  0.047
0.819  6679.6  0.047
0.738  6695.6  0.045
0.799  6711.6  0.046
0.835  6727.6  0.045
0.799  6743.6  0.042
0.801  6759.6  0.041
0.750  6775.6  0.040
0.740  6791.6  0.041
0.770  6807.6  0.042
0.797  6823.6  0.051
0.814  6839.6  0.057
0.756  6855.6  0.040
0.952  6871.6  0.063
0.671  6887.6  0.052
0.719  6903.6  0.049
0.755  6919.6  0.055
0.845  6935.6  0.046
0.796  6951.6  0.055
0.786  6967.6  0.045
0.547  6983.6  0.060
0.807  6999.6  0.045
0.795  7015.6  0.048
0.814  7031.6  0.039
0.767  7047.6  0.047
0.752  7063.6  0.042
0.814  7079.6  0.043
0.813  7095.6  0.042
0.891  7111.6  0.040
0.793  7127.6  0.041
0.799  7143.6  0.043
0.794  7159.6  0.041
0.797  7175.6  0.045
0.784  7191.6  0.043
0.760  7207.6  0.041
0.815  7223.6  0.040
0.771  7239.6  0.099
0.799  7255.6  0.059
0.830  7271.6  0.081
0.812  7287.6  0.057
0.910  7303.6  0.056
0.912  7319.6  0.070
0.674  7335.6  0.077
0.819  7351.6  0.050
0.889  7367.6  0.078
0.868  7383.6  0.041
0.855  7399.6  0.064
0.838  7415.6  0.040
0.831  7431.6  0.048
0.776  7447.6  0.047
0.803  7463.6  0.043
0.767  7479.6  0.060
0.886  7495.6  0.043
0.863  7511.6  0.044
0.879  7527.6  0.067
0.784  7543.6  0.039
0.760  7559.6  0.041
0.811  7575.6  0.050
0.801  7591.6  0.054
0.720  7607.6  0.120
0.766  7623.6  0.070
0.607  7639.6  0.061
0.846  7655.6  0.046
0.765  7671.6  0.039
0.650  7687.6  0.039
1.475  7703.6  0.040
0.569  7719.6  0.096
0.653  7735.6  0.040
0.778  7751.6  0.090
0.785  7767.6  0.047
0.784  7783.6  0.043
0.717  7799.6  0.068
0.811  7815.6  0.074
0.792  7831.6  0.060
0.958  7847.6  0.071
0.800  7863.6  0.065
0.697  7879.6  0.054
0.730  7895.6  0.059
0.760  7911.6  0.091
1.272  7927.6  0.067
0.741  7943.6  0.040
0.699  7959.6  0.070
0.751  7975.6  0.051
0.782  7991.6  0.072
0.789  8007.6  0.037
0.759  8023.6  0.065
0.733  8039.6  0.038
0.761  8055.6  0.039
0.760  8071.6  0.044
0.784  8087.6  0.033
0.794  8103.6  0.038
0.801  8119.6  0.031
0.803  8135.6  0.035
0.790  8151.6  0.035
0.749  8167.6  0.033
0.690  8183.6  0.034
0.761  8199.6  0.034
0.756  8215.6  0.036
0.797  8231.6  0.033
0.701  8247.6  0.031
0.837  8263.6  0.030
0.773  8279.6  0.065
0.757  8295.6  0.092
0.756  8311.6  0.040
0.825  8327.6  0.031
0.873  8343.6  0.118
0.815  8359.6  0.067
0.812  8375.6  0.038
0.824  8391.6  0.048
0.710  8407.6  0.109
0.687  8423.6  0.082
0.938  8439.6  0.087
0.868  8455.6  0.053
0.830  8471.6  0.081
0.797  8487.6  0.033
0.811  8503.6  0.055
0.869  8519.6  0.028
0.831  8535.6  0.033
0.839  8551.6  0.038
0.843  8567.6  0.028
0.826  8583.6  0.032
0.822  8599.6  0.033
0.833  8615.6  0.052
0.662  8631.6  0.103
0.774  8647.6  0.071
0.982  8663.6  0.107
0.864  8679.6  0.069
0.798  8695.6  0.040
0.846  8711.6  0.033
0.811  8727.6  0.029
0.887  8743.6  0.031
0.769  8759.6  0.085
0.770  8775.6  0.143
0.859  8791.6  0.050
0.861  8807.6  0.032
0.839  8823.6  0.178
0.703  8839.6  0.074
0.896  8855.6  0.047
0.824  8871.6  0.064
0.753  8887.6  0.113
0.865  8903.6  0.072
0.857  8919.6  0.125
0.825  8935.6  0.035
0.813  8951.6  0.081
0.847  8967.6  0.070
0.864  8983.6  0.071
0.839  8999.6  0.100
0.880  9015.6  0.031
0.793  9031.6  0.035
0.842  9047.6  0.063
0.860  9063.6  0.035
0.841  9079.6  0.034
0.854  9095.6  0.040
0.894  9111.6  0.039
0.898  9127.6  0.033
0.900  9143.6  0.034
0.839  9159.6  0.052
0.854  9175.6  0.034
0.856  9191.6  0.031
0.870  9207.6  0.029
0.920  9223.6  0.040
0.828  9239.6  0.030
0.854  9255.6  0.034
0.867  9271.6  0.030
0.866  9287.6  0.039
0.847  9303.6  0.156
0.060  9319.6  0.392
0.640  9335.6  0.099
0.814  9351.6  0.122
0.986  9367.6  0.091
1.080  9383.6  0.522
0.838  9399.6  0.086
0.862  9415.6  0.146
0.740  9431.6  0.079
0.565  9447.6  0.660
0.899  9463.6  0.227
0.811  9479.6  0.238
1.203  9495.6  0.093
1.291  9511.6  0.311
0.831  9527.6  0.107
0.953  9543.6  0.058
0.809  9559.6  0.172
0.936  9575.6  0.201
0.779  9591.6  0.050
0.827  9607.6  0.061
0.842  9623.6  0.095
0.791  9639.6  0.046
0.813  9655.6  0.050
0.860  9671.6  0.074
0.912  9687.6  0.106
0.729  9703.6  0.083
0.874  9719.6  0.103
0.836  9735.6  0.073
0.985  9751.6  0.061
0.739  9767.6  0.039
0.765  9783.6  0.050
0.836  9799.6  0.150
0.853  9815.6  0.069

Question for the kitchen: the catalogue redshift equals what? 0.584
